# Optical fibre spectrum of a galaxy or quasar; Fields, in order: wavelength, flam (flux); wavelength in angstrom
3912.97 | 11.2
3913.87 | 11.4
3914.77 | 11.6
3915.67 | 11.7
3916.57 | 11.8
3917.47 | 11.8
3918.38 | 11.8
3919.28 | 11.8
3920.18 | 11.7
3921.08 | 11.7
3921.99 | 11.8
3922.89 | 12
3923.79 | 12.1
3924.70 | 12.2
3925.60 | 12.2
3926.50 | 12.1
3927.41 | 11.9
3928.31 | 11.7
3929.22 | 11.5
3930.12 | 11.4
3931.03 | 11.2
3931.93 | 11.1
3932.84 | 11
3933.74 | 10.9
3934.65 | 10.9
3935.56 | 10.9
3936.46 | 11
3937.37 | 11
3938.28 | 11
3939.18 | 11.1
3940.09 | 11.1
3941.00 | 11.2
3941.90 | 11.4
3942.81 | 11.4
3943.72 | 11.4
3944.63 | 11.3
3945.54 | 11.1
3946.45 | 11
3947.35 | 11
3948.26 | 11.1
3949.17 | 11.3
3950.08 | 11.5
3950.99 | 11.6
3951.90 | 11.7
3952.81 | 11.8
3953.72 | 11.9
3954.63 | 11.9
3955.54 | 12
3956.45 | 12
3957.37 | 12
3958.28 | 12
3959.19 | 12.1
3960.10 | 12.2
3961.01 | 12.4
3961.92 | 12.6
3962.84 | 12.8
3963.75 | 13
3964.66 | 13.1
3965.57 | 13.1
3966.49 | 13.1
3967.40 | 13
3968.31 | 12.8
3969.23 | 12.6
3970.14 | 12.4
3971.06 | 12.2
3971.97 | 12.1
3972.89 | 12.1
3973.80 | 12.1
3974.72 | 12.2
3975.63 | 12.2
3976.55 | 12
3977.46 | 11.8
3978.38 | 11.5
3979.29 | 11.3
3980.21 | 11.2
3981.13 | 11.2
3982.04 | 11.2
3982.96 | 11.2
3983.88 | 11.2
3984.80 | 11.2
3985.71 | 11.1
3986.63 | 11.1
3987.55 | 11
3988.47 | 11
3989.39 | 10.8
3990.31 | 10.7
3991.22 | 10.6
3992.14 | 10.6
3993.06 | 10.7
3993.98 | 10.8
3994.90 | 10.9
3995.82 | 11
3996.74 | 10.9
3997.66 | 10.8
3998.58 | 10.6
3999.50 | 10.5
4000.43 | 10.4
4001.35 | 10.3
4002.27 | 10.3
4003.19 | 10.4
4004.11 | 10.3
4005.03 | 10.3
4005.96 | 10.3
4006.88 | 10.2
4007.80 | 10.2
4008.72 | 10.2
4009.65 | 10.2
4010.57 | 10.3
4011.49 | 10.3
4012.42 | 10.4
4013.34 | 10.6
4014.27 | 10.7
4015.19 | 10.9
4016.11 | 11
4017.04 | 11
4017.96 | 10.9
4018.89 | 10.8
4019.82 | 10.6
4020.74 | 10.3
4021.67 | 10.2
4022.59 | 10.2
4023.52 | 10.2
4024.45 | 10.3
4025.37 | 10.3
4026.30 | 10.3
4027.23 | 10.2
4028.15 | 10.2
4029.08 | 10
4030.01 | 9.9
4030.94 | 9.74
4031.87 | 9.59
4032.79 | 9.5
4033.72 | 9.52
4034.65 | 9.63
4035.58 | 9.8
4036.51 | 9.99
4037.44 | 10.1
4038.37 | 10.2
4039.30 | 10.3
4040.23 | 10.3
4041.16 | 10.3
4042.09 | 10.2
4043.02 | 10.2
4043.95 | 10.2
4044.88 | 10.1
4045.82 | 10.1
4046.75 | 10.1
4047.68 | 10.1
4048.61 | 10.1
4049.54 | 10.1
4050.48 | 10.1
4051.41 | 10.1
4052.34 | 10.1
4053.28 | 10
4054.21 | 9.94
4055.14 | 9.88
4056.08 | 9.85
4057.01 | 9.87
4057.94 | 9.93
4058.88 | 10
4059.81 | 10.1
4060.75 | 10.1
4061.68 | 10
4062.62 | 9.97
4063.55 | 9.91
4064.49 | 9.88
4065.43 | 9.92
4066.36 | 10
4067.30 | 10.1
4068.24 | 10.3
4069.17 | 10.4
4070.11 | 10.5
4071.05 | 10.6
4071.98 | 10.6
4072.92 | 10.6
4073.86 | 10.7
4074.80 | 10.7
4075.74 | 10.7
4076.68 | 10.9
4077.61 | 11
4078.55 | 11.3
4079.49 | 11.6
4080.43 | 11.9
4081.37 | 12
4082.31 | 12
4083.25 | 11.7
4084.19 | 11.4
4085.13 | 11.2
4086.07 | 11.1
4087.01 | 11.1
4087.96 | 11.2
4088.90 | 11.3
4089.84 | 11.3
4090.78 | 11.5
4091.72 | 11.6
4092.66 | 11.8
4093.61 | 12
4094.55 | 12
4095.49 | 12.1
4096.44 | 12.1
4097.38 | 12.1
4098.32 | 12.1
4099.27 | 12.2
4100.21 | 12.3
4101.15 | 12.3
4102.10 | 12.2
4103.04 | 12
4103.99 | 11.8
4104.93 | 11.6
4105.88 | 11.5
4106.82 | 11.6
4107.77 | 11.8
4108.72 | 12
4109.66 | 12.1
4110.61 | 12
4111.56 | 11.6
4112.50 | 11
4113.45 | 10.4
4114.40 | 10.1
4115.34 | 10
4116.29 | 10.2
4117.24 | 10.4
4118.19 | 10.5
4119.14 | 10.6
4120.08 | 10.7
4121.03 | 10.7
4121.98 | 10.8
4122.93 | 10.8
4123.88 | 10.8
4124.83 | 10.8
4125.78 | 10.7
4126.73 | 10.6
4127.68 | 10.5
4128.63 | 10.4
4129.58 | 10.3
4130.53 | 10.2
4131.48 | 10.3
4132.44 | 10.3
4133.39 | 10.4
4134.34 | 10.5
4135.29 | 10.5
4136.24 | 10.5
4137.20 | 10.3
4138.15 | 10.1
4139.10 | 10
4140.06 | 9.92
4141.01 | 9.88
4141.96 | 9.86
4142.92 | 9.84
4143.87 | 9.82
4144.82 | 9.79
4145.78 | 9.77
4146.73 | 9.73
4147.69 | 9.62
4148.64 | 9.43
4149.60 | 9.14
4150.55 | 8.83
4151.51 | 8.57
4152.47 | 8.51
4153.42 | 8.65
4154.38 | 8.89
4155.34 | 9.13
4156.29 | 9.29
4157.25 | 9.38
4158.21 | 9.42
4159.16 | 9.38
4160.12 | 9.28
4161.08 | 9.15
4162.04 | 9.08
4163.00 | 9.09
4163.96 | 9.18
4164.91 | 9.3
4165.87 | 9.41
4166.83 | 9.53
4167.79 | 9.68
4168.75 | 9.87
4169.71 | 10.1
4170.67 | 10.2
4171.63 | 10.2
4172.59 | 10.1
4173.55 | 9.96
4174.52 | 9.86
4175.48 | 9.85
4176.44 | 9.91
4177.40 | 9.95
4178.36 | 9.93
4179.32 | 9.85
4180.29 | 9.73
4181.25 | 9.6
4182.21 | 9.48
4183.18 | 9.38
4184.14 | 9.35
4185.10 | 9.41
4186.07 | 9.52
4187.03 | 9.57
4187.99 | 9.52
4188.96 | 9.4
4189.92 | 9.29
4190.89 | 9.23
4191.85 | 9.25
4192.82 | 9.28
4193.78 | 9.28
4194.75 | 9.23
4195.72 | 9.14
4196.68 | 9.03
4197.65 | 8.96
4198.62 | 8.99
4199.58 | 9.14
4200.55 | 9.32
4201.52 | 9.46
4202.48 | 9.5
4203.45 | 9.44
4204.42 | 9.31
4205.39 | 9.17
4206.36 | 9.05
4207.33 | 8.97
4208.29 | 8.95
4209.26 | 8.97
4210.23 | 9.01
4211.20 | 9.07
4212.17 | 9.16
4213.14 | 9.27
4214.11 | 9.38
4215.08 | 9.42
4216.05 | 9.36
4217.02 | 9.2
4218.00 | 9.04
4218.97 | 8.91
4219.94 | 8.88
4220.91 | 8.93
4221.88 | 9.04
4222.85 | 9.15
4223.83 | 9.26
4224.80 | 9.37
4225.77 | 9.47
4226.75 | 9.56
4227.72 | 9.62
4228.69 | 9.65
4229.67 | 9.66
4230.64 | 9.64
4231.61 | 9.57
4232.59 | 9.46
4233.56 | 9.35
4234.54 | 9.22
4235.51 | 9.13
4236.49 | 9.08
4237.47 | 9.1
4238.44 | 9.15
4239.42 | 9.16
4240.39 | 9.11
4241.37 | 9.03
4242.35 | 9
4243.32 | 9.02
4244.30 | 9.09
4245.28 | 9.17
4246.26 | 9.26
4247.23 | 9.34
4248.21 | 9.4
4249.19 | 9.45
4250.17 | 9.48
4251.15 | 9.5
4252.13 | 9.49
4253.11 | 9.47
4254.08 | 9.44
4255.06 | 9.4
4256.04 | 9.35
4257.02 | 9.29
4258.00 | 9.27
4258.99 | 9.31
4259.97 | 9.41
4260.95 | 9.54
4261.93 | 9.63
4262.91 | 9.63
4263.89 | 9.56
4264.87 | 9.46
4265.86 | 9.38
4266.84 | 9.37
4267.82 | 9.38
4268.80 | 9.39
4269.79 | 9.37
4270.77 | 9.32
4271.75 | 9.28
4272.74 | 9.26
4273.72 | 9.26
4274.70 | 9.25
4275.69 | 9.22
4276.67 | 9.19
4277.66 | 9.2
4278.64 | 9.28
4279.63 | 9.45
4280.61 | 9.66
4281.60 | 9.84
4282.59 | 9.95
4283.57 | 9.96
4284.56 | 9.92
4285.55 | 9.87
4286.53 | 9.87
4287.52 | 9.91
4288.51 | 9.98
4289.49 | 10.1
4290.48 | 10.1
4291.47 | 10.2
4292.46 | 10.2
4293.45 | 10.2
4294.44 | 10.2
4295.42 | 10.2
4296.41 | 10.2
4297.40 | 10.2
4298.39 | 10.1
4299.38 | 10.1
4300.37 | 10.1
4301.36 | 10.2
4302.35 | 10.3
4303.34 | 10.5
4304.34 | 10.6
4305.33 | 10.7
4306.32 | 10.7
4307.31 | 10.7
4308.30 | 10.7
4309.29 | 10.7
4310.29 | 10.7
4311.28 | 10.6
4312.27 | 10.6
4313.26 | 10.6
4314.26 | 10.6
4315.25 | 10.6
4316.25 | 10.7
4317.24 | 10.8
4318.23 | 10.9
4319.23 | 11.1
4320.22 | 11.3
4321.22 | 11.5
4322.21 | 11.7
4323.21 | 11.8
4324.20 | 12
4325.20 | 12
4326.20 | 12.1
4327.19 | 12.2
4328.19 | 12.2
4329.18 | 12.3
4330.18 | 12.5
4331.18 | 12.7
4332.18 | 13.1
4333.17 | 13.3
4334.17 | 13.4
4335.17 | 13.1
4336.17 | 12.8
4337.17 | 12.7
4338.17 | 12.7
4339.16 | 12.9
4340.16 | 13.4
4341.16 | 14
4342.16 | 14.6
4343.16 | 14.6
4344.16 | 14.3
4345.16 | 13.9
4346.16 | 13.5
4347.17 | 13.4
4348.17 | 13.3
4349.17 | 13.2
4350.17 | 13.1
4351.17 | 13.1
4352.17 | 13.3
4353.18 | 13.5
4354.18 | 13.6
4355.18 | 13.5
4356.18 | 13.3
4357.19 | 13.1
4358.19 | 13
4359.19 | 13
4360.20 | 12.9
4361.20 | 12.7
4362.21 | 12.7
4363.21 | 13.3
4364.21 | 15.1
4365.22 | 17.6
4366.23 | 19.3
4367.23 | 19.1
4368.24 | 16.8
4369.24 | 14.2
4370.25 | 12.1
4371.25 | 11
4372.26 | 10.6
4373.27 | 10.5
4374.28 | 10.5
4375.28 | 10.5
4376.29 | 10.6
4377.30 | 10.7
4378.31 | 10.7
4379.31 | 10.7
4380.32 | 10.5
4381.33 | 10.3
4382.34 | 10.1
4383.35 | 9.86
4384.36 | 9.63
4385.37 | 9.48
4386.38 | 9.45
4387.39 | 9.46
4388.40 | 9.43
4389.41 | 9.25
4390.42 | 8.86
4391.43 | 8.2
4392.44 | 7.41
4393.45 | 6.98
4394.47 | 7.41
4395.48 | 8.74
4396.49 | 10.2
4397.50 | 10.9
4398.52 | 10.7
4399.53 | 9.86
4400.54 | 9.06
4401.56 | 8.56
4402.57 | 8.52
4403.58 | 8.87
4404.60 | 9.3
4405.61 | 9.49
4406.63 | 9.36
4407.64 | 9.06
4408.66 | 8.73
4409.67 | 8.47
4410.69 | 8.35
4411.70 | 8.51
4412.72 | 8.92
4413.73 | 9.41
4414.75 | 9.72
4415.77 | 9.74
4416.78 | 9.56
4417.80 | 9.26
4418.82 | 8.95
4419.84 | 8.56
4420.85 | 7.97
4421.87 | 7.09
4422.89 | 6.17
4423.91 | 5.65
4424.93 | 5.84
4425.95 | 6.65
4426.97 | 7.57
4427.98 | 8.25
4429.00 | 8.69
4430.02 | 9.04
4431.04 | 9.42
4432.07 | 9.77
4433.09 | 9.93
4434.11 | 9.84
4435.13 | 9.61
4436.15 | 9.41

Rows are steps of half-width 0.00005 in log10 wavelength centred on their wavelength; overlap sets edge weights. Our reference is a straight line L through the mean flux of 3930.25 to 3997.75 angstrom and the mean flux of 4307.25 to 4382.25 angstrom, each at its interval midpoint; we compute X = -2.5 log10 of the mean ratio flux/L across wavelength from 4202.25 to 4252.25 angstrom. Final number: 0.30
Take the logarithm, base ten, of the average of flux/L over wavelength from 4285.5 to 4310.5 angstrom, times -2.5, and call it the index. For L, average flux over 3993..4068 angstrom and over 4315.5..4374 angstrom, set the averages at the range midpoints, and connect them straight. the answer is 0.226 mag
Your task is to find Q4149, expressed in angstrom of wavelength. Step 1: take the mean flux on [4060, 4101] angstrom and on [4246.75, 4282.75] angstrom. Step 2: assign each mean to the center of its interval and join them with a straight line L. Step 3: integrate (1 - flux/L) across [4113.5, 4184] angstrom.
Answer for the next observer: 4.2 angstrom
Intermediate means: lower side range 11.1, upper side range 9.41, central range 9.87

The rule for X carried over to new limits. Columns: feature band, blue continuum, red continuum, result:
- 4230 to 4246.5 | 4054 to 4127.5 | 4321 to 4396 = 0.26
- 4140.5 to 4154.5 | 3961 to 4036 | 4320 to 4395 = 0.22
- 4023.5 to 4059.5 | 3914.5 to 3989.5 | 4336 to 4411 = 0.16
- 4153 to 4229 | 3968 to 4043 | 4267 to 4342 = 0.15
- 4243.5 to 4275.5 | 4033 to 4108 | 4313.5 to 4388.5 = 0.26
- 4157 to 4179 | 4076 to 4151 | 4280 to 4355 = 0.15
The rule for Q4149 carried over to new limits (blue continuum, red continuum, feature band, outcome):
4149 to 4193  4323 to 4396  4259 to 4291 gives 4.1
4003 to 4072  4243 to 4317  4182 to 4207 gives 1.6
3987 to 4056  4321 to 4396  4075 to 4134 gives -2.6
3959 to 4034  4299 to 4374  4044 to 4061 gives 1.9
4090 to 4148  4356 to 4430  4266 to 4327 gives 1.0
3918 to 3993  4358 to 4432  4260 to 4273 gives 1.4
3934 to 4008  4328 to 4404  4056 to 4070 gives 1.8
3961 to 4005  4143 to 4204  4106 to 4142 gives -2.5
